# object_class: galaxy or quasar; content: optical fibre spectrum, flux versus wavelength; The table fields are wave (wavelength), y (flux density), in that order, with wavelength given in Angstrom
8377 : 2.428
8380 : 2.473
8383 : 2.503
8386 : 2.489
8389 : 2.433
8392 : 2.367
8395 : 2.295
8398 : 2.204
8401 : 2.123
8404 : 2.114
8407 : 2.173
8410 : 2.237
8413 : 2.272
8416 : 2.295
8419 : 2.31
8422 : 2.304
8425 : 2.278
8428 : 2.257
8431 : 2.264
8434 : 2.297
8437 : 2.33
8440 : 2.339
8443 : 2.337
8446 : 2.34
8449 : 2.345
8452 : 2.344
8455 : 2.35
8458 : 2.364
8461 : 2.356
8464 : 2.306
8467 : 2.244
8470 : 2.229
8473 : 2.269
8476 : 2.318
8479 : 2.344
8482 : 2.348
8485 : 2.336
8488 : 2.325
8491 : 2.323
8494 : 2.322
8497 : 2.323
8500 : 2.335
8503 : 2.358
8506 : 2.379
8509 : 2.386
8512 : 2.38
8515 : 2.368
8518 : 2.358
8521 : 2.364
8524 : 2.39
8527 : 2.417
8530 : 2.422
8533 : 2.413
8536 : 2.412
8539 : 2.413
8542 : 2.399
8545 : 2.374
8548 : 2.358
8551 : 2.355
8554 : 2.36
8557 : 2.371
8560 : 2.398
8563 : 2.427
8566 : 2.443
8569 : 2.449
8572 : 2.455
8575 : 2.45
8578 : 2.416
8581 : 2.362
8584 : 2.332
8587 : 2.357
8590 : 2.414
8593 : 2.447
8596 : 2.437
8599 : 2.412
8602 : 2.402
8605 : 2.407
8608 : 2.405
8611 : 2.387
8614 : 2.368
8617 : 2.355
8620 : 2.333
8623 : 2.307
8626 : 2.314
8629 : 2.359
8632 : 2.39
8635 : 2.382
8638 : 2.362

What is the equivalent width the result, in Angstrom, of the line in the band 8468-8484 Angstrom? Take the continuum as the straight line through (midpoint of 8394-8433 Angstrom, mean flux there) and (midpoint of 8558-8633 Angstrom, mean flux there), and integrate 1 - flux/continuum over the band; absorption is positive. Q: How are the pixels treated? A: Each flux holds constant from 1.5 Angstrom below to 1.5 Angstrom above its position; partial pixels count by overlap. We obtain -0.1 Angstrom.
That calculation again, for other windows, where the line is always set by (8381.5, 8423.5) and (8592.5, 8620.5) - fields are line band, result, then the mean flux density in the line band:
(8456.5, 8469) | 0.1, 2.31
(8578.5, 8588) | 0.1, 2.36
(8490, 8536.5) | -0.4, 2.37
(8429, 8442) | 0.0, 2.31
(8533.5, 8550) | -0.2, 2.39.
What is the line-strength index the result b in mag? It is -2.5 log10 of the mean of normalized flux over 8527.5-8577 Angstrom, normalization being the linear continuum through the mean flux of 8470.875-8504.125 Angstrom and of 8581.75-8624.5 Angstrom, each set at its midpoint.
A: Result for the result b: -0.02 mag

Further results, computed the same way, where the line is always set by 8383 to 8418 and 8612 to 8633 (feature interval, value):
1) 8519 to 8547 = -0.04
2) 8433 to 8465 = -0.02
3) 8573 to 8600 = -0.03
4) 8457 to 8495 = 0.00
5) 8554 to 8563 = -0.03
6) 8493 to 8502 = -0.01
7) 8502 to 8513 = -0.03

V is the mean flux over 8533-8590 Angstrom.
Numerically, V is 2.4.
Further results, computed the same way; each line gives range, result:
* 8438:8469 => 2.33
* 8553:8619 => 2.4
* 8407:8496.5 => 2.31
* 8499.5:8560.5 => 2.38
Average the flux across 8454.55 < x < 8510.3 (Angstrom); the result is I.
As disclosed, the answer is 2.33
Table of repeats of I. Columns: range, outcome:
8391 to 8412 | 2.21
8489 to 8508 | 2.34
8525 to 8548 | 2.4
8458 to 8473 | 2.29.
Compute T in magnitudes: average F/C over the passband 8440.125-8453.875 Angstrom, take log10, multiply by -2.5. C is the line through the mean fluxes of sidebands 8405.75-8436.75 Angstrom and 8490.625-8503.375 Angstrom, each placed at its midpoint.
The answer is -0.02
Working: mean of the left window 2.27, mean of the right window 2.33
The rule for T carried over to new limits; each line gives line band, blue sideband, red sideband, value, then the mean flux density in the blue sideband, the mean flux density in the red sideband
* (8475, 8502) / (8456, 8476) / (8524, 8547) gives 0.00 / 2.3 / 2.4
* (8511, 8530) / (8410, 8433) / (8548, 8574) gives -0.01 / 2.28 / 2.41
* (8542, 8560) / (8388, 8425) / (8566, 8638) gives -0.01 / 2.26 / 2.39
